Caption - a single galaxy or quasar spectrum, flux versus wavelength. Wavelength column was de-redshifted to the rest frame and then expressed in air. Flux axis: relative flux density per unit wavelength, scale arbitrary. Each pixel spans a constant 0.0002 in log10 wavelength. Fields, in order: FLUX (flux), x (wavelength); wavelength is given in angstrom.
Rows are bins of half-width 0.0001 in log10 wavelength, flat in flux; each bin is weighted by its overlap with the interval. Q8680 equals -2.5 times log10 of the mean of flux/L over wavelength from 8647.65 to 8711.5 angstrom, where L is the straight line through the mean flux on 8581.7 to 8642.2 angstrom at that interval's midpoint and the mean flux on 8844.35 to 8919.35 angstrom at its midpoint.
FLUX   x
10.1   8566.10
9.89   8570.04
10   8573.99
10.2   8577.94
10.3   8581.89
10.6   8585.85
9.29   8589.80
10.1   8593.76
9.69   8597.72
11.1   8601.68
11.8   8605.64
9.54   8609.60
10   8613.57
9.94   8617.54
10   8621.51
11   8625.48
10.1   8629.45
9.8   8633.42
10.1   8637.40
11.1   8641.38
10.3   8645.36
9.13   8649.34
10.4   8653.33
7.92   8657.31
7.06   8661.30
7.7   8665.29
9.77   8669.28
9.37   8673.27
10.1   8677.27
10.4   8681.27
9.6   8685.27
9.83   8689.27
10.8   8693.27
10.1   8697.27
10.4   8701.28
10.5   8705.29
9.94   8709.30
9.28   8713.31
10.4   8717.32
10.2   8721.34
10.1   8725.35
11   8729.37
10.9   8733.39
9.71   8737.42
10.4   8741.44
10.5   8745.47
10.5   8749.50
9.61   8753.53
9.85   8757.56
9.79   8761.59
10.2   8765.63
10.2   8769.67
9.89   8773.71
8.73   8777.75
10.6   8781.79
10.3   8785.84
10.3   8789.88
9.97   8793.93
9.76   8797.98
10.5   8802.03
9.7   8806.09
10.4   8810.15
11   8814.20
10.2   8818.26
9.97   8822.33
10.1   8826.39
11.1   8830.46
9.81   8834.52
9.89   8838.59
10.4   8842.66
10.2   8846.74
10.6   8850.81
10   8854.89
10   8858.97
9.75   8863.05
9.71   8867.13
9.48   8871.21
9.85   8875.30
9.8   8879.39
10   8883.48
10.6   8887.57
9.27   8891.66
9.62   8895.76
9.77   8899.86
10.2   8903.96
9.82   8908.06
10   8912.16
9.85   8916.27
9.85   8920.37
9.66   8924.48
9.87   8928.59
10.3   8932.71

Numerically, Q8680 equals 0.07 mag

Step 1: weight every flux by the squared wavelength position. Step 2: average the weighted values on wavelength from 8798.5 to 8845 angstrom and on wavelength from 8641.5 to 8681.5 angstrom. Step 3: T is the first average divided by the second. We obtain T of 1.15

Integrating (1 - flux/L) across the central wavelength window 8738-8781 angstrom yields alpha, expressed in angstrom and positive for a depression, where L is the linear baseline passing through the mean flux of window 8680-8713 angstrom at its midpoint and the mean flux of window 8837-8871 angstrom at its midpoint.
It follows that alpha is 0.54 angstrom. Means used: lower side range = 10.1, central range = 9.98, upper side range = 10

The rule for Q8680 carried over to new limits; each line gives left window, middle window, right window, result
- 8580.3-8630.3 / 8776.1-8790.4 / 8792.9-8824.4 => 0.023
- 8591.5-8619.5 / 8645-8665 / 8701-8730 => 0.172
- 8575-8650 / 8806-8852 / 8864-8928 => -0.040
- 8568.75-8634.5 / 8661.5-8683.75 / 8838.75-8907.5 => 0.097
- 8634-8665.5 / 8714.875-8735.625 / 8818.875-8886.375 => -0.096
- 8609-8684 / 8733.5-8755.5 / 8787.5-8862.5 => -0.026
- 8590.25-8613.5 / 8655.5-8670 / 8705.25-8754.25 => 0.277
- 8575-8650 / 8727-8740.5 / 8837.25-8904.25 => -0.044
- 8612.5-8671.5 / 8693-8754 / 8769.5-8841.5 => -0.043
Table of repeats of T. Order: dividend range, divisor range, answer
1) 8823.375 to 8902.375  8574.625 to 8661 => 1.05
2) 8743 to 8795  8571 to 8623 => 1.02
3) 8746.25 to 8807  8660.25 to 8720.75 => 1.05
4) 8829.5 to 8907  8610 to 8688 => 1.09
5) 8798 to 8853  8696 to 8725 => 1.04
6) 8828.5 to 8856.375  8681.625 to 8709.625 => 1.04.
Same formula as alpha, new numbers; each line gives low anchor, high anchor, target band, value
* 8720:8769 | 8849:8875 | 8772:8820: -0.1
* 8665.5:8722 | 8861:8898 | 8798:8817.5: -0.9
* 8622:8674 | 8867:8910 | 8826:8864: -1.6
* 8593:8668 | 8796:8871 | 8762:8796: 0.2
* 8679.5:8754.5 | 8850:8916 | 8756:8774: 0.2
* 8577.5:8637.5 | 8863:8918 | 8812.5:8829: -0.7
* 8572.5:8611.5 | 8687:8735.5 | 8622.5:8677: 3.9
